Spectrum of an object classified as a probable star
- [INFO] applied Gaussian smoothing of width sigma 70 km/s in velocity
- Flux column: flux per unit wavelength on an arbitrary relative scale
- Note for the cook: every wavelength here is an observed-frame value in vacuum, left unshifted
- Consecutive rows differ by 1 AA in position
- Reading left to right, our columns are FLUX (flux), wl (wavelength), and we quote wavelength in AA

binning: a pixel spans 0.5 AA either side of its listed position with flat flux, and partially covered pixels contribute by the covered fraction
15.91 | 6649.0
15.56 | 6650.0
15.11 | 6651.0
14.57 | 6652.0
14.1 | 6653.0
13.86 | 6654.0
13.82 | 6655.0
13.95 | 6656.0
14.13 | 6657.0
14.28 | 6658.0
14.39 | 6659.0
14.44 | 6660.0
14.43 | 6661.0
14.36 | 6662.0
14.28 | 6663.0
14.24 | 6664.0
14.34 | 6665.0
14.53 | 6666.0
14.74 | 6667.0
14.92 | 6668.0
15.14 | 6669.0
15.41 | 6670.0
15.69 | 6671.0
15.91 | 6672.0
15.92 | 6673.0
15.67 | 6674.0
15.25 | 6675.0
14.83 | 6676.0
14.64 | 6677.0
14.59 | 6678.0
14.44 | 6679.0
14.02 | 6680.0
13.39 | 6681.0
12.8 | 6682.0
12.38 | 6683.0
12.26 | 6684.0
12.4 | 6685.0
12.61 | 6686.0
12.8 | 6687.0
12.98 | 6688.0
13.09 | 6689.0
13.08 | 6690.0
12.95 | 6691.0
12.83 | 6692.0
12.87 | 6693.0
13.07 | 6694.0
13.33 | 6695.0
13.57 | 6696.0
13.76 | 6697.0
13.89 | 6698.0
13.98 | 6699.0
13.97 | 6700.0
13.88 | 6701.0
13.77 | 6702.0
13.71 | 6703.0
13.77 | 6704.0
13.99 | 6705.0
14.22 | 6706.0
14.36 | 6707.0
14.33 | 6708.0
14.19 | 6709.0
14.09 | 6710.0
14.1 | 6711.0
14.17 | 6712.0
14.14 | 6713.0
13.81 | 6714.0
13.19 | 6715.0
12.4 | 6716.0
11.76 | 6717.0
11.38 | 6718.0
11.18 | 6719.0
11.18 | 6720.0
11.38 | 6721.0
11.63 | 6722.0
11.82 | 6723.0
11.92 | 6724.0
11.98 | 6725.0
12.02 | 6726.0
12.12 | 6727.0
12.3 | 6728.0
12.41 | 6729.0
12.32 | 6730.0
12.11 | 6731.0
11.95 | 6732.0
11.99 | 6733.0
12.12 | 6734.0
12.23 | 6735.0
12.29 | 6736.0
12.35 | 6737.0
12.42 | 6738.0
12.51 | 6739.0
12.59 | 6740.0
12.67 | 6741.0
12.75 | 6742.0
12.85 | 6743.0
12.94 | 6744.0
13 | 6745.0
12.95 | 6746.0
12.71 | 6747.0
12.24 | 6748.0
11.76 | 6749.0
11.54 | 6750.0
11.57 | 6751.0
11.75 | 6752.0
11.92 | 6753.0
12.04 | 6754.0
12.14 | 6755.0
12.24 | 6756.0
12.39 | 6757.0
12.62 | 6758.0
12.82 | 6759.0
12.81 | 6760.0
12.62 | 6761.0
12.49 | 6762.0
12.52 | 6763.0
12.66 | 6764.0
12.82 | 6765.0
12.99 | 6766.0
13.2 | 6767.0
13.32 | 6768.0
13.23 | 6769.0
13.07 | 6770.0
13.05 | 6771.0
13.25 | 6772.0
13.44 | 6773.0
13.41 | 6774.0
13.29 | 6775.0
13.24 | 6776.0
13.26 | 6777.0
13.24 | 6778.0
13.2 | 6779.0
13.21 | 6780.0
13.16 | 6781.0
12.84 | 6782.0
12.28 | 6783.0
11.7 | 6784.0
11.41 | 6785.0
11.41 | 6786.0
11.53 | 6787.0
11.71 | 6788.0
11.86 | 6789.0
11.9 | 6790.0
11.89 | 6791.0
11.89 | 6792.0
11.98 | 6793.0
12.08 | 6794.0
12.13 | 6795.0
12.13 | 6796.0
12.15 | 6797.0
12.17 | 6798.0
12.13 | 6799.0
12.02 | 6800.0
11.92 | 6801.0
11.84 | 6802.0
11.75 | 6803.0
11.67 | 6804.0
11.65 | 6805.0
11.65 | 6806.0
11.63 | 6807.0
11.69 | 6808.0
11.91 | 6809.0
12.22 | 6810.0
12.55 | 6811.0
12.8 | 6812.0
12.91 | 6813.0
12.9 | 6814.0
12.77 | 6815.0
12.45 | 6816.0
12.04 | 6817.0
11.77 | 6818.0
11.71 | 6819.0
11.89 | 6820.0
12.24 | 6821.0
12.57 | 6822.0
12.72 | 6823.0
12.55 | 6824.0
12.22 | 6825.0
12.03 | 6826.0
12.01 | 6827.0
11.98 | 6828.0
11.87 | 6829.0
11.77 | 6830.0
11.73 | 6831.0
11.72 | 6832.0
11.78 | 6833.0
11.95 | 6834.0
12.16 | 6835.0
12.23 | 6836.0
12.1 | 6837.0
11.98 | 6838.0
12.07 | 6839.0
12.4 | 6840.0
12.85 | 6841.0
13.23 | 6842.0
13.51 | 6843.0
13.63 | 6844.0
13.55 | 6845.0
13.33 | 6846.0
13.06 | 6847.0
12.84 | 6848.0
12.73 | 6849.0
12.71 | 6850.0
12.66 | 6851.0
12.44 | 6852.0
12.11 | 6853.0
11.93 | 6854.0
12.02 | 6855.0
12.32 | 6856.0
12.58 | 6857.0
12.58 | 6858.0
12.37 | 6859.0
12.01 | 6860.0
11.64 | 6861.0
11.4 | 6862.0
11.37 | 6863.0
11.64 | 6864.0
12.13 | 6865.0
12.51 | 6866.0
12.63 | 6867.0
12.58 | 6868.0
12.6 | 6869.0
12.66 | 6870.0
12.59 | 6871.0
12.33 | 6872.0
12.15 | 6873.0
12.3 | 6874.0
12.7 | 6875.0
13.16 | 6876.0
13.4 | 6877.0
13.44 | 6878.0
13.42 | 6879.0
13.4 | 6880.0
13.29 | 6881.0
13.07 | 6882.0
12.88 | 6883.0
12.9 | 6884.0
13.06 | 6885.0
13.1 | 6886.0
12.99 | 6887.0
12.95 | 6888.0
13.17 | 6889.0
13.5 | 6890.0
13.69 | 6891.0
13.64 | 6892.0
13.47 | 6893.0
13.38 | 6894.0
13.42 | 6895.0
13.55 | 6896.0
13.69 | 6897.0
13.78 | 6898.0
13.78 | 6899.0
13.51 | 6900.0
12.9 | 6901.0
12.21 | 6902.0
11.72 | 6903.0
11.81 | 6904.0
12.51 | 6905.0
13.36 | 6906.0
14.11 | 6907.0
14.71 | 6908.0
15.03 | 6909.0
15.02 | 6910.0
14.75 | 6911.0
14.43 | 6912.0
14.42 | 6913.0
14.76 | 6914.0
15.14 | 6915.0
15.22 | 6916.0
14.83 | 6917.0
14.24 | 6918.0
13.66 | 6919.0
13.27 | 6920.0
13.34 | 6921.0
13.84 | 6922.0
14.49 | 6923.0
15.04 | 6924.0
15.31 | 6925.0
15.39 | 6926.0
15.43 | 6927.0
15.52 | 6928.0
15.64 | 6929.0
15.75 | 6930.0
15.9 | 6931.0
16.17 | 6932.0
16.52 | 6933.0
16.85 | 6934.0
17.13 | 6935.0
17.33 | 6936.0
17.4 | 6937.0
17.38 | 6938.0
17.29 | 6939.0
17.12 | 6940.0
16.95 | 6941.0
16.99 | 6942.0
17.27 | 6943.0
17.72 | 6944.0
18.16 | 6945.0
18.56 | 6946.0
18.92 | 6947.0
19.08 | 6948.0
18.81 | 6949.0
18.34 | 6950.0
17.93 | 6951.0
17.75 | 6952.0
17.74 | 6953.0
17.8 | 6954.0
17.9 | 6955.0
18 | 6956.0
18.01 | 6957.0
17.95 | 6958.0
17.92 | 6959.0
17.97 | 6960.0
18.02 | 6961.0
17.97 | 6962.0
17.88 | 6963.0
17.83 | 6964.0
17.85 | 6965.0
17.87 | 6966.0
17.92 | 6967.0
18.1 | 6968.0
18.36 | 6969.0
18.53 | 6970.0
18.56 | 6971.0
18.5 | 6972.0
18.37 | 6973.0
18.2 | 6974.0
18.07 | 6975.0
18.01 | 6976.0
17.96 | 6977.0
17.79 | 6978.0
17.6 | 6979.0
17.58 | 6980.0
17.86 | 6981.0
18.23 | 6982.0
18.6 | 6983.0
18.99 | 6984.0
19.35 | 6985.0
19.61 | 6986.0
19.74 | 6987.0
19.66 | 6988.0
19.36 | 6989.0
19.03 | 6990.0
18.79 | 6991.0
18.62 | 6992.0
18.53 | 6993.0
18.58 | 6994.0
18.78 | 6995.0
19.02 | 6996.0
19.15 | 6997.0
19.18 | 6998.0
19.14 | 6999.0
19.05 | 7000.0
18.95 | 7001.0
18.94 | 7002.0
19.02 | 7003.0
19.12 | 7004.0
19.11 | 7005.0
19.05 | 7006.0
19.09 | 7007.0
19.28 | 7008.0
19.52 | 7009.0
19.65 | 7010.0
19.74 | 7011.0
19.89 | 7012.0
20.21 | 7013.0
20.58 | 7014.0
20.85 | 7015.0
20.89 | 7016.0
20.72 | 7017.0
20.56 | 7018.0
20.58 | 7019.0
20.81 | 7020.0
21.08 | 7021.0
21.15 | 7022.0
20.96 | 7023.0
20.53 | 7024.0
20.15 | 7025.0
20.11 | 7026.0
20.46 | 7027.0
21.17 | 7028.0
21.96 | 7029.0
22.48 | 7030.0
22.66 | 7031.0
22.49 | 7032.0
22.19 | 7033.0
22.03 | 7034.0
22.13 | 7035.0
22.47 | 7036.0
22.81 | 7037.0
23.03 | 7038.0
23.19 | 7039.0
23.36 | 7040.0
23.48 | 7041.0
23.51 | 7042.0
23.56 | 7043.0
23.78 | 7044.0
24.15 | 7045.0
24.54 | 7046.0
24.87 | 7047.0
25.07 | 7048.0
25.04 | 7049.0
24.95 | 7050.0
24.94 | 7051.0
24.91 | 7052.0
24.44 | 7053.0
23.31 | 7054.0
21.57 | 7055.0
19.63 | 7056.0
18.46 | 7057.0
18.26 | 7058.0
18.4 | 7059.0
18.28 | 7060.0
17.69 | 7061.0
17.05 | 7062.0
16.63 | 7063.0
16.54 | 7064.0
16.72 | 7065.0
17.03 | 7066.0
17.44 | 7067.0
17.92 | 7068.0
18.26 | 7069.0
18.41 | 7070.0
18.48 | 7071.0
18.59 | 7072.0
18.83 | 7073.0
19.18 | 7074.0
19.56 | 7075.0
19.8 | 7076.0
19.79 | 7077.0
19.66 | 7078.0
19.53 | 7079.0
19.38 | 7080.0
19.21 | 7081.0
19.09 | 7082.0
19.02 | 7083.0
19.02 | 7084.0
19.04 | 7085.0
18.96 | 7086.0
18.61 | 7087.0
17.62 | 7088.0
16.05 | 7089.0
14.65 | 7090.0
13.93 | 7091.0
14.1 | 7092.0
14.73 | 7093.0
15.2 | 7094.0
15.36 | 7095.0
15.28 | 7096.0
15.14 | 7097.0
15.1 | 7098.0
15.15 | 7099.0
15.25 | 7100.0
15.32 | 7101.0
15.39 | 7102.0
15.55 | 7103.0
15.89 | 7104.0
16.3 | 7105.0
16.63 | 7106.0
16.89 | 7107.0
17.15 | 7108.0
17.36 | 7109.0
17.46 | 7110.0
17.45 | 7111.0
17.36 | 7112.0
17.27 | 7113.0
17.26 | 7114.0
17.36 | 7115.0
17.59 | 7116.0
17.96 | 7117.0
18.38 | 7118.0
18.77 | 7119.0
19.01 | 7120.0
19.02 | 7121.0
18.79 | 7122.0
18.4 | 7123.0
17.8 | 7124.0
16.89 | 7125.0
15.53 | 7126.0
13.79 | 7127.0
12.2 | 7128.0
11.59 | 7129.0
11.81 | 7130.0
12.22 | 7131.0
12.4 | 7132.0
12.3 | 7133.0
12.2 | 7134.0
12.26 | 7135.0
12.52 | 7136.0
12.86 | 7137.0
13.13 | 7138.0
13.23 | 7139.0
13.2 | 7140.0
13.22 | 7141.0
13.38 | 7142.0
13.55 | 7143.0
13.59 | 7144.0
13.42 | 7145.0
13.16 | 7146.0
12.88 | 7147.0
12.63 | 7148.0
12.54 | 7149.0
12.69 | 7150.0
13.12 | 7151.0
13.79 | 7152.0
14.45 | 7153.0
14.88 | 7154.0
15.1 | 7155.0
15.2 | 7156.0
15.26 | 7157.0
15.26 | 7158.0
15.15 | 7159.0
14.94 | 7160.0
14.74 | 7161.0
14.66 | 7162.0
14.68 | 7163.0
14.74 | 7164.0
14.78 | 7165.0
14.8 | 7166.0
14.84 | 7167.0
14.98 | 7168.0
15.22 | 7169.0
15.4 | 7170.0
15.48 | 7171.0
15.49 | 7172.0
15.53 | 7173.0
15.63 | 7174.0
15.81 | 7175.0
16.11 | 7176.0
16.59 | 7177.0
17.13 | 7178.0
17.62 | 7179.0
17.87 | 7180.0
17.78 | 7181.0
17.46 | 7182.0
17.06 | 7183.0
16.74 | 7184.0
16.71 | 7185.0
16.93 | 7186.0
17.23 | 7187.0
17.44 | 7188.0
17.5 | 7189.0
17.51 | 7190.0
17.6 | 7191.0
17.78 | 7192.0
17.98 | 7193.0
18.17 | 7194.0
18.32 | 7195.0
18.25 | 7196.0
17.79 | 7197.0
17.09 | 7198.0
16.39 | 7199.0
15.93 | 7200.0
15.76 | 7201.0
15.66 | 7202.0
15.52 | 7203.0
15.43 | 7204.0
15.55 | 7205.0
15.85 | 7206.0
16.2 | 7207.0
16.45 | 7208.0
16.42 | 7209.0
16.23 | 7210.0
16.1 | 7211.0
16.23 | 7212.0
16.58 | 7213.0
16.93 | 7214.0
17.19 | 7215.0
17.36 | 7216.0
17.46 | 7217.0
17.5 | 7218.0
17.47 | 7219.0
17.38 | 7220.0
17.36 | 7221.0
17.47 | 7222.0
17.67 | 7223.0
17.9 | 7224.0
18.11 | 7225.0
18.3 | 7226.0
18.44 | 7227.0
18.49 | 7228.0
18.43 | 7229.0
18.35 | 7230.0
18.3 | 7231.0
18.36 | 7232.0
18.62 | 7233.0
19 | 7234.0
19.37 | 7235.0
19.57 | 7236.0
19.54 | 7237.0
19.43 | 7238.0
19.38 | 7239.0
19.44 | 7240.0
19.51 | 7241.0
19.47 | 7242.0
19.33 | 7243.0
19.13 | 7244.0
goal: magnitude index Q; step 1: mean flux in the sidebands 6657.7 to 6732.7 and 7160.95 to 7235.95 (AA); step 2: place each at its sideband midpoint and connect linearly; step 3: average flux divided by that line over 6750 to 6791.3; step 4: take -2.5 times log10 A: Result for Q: 0.12 mag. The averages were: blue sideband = 13.5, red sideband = 16.9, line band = 12.6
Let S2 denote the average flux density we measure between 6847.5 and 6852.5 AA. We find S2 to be 12.7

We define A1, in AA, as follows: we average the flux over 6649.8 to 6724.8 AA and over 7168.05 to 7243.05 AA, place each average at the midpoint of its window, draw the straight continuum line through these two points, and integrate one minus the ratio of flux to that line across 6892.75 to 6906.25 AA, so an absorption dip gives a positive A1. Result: 1.9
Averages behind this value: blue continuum 13.7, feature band 13.1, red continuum 17.3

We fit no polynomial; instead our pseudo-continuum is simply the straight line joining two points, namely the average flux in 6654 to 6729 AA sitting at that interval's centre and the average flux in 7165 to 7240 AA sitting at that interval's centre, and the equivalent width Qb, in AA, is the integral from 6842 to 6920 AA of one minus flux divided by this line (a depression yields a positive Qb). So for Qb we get 9.4 AA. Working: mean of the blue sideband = 13.6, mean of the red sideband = 17.1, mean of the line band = 13.1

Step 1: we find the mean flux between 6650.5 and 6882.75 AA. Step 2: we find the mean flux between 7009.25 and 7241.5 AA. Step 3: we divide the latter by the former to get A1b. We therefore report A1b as 1.38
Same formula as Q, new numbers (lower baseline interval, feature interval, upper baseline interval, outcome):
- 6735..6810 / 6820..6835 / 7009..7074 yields 0.172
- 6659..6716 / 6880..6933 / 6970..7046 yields 0.287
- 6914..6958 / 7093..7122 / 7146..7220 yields -0.036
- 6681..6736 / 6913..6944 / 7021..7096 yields 0.114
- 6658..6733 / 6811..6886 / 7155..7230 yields 0.160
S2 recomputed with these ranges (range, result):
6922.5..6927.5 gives 15.1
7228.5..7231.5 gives 18.4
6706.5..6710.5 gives 14.2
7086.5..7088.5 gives 18.1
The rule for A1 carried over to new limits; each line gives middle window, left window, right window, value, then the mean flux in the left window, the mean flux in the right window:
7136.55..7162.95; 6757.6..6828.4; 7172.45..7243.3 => 4.5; 12.4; 17.4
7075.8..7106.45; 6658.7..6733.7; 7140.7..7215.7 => -3.1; 13.5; 15.7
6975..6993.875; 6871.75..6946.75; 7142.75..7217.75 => -4.7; 14.5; 15.9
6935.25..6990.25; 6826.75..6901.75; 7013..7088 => -3.9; 12.7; 20.7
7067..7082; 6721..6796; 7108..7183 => -4.4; 12.4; 15.2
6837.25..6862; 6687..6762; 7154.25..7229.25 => 2.1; 12.8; 16.5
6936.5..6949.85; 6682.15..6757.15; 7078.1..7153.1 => -3.2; 12.7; 15.6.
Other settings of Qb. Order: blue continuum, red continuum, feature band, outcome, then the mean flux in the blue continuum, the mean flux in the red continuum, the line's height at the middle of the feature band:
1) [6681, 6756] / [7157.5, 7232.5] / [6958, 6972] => -3.1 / 12.8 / 16.7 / 14.8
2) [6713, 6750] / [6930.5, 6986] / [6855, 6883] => 5.6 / 12.3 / 17.9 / 15.7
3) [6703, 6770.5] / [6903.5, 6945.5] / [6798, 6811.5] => 1.7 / 12.6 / 15.4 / 13.6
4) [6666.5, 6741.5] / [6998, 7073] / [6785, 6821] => 8.1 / 13.3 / 20.7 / 15.5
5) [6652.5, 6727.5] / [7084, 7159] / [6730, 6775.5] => 4.3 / 13.6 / 15.3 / 13.9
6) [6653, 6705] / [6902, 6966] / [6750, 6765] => 2.4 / 14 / 16.2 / 14.7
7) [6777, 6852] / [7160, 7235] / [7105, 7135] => -0.4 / 12.3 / 16.8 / 15.9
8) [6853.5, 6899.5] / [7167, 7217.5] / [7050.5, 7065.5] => -4.8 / 12.8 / 16.7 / 15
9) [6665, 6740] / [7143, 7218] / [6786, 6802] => 2.2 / 13.3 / 15.9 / 13.8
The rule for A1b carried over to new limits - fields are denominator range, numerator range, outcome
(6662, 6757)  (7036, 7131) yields 1.41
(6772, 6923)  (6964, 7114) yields 1.51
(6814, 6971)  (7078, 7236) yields 1.13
